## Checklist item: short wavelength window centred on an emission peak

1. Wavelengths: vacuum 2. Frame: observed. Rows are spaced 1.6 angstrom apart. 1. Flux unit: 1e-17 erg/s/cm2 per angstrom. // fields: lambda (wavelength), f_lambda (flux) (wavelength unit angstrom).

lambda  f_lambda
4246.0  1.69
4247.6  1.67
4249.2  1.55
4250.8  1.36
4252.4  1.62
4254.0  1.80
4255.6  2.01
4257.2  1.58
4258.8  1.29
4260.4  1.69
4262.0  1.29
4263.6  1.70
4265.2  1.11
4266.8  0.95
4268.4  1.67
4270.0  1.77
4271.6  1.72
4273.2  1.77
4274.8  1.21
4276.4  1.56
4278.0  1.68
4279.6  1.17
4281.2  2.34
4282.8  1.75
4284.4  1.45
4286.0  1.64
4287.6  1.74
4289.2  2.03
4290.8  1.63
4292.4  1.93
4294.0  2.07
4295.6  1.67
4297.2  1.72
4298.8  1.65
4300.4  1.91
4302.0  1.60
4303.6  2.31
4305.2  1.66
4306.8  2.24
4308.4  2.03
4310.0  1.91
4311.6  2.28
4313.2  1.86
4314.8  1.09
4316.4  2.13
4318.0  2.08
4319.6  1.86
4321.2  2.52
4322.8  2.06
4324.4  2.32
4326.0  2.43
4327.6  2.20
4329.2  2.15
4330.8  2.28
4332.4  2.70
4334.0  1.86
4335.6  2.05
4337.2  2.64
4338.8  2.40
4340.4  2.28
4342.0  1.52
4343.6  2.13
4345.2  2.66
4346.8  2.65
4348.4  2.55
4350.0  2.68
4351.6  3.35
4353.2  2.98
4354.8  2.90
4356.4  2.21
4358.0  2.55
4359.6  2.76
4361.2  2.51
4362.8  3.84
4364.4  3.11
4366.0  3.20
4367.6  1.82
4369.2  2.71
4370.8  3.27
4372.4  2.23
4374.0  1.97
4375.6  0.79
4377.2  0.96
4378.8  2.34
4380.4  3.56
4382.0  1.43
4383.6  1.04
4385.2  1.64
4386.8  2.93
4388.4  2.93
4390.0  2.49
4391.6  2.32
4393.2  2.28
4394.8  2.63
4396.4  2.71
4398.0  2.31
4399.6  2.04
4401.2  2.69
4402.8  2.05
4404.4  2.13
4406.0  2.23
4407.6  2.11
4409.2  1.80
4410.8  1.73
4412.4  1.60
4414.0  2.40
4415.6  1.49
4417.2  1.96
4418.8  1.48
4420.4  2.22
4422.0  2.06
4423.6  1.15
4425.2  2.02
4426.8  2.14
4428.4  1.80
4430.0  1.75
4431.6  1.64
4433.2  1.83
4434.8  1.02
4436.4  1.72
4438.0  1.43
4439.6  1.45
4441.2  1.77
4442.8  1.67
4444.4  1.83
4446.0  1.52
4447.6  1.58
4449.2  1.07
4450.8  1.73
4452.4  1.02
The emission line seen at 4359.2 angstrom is C IV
